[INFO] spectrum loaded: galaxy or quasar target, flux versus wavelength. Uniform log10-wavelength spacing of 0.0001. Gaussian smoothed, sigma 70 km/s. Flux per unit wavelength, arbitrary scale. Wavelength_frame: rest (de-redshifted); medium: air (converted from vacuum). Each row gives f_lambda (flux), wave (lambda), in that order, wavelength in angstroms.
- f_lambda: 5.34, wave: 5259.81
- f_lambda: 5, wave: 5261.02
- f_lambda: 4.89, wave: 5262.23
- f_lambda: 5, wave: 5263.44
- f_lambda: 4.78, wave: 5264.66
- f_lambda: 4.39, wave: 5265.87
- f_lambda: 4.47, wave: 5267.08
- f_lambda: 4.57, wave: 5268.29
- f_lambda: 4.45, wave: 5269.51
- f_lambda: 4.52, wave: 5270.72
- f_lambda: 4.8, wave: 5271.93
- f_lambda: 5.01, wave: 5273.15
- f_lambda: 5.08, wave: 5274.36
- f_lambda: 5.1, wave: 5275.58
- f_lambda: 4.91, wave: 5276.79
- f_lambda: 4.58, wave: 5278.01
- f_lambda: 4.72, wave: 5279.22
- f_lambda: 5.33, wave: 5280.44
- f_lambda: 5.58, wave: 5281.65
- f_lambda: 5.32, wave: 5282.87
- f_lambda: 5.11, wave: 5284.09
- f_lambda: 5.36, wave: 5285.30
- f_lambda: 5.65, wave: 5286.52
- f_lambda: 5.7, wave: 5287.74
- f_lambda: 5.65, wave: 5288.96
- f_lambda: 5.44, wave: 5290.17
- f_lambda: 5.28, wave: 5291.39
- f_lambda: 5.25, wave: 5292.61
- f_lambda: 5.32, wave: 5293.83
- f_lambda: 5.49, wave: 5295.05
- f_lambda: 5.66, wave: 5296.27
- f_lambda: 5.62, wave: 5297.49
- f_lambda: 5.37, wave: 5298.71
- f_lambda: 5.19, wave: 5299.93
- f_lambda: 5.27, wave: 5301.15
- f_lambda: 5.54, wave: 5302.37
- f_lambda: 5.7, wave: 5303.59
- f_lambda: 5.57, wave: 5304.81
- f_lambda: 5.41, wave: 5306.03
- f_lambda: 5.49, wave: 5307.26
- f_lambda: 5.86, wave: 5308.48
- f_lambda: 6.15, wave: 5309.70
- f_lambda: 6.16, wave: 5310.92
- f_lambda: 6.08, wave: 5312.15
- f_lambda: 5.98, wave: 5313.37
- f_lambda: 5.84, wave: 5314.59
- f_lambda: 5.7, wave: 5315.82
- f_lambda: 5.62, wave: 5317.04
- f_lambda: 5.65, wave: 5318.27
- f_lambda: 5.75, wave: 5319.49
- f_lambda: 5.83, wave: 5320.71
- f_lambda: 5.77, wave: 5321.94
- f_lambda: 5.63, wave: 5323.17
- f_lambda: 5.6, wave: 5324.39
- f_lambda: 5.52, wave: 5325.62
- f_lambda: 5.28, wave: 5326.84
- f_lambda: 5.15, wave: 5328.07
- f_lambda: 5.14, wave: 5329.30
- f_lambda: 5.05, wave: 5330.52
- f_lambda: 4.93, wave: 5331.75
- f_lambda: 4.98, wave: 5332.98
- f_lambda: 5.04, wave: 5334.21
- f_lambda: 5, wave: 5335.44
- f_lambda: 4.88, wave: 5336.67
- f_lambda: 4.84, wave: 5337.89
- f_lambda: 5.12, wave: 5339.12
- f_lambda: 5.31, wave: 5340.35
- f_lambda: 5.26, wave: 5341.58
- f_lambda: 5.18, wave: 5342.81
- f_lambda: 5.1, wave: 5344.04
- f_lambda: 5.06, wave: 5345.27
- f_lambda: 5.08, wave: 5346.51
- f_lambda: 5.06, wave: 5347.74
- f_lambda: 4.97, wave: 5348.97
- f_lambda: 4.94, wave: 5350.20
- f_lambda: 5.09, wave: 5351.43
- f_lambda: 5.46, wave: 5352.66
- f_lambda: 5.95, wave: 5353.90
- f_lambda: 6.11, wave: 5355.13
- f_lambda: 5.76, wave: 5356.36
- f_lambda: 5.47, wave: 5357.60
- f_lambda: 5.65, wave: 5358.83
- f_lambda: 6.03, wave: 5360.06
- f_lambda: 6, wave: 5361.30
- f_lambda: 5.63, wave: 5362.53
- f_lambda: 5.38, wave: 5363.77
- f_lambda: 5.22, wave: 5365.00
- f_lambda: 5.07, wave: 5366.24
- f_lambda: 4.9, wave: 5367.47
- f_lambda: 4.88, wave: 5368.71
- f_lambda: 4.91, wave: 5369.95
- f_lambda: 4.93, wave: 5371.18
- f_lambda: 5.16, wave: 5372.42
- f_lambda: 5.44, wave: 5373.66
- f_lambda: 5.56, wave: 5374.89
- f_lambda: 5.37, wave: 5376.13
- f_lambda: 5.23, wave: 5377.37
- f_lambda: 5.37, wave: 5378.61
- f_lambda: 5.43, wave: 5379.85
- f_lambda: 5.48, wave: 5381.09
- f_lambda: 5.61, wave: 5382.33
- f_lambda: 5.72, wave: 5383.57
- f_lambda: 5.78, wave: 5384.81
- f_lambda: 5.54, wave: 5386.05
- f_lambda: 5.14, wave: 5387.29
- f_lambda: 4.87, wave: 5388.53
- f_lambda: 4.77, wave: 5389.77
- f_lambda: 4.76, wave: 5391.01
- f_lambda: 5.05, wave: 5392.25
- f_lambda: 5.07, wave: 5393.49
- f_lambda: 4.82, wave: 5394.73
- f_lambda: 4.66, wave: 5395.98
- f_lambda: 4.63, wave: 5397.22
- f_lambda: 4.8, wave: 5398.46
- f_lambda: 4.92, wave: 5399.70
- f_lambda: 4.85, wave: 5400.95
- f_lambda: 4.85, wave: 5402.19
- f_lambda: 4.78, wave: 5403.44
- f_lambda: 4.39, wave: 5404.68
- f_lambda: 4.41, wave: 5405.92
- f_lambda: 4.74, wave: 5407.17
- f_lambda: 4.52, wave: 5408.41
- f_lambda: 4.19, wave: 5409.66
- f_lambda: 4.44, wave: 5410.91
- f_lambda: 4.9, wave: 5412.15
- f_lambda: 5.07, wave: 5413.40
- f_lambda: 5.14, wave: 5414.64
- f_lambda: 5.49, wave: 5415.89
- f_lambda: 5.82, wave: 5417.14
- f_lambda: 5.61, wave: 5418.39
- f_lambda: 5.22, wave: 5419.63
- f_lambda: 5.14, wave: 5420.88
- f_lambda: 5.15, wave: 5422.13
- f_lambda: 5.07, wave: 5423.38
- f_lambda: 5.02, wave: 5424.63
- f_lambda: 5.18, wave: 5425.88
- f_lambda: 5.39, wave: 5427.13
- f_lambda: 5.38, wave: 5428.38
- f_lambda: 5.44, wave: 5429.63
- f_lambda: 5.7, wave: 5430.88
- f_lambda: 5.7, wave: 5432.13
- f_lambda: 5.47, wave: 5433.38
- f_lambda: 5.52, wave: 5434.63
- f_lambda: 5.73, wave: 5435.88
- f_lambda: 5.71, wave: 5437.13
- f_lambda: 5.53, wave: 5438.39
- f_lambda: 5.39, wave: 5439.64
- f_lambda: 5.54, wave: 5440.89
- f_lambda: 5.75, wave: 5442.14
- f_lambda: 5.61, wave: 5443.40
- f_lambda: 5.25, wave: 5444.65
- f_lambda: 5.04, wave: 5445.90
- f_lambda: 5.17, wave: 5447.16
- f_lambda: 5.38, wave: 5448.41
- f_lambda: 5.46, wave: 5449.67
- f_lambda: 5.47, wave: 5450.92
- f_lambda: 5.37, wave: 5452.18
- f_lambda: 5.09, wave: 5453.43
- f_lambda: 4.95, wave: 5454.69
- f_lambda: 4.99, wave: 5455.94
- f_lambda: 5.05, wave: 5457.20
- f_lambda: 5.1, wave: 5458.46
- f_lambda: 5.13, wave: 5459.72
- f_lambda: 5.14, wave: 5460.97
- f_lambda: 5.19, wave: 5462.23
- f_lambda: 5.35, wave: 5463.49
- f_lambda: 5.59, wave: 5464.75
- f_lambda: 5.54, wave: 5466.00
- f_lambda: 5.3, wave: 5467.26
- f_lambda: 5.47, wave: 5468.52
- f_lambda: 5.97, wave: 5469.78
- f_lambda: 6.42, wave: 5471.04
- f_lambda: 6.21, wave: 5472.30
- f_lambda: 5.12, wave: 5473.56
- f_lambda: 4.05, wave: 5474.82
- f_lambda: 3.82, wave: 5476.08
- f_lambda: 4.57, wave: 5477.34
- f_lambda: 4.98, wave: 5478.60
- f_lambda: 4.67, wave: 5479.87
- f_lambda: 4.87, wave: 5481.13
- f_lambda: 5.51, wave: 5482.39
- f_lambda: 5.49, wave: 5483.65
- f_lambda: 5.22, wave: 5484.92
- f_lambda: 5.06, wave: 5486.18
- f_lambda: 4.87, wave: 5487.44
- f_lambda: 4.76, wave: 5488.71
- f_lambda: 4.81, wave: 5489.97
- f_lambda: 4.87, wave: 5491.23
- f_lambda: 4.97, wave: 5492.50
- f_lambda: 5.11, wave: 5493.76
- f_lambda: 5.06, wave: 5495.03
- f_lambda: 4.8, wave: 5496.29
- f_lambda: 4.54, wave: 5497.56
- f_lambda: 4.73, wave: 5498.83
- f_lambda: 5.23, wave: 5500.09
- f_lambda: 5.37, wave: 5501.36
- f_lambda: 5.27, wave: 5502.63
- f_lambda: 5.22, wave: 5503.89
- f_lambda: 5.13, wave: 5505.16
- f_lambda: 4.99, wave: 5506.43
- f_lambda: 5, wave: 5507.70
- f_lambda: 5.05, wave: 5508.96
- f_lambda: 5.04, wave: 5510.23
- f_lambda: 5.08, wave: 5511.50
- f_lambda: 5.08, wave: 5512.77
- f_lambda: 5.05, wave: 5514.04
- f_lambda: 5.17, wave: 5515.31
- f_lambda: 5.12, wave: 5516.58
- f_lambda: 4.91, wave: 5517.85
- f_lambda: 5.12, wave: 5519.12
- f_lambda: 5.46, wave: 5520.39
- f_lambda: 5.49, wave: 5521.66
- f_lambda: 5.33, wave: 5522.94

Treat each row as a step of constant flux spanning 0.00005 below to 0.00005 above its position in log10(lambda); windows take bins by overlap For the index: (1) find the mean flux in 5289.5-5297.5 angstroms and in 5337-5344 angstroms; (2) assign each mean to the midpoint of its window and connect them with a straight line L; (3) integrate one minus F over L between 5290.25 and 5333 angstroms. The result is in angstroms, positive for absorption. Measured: -1.9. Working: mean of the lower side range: 5.43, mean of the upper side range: 5.13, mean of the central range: 5.54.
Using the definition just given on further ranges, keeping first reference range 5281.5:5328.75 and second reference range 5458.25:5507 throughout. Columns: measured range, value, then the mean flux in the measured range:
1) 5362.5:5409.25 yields 2.7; 5.06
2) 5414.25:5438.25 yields -0.7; 5.42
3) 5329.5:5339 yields 0.9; 4.98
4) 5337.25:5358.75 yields 0.7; 5.29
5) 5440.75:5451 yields -0.4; 5.4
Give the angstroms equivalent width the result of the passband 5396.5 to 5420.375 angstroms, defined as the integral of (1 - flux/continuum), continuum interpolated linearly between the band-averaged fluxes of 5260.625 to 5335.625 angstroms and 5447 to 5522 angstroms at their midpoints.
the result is 1.5 angstroms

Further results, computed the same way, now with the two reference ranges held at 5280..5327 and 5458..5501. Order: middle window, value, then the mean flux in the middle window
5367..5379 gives 0.49 angstroms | 5.17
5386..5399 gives 1.10 angstroms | 4.89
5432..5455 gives -0.99 angstroms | 5.43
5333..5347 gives 1.05 angstroms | 5.07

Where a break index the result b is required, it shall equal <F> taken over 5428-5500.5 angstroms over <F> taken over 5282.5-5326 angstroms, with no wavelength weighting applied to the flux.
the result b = 0.9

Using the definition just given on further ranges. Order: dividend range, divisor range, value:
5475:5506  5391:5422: 1.01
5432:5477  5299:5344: 0.98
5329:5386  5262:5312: 1.01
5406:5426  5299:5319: 0.88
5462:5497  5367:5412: 1.03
